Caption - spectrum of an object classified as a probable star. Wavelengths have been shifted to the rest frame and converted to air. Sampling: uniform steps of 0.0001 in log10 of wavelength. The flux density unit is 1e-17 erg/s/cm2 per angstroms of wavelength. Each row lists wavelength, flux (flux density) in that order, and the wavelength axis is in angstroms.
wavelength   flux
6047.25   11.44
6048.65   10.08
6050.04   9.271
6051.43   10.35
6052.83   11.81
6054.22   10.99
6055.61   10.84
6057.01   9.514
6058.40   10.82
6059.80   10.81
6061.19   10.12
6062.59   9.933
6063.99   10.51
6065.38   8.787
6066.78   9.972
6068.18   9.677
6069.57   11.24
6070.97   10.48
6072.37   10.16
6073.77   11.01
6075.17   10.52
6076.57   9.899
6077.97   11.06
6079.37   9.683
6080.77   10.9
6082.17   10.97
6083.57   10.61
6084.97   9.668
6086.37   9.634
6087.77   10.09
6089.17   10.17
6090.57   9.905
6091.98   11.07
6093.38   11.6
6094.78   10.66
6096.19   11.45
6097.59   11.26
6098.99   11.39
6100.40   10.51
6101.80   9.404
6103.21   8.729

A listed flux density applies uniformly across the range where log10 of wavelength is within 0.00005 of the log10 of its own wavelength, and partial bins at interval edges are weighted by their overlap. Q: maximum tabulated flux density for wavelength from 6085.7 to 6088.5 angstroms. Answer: 10.09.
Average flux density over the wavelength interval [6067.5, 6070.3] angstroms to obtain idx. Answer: 10.5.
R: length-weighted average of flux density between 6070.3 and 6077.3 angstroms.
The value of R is 10.4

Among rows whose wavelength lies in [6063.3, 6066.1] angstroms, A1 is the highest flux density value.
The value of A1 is 10.51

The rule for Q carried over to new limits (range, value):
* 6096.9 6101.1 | 11.39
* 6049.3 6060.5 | 11.81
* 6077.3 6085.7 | 11.06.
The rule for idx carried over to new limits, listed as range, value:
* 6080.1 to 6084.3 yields 10.8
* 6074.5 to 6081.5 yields 10.4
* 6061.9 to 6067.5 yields 9.79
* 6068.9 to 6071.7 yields 10.8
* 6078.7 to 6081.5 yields 10.3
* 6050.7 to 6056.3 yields 11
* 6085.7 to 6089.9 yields 9.98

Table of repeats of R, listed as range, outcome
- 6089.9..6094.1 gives 10.9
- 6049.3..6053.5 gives 10.5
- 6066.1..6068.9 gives 9.85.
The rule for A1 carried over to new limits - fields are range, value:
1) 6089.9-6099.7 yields 11.6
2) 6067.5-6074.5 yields 11.24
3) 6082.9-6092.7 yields 11.07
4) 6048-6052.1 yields 10.35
